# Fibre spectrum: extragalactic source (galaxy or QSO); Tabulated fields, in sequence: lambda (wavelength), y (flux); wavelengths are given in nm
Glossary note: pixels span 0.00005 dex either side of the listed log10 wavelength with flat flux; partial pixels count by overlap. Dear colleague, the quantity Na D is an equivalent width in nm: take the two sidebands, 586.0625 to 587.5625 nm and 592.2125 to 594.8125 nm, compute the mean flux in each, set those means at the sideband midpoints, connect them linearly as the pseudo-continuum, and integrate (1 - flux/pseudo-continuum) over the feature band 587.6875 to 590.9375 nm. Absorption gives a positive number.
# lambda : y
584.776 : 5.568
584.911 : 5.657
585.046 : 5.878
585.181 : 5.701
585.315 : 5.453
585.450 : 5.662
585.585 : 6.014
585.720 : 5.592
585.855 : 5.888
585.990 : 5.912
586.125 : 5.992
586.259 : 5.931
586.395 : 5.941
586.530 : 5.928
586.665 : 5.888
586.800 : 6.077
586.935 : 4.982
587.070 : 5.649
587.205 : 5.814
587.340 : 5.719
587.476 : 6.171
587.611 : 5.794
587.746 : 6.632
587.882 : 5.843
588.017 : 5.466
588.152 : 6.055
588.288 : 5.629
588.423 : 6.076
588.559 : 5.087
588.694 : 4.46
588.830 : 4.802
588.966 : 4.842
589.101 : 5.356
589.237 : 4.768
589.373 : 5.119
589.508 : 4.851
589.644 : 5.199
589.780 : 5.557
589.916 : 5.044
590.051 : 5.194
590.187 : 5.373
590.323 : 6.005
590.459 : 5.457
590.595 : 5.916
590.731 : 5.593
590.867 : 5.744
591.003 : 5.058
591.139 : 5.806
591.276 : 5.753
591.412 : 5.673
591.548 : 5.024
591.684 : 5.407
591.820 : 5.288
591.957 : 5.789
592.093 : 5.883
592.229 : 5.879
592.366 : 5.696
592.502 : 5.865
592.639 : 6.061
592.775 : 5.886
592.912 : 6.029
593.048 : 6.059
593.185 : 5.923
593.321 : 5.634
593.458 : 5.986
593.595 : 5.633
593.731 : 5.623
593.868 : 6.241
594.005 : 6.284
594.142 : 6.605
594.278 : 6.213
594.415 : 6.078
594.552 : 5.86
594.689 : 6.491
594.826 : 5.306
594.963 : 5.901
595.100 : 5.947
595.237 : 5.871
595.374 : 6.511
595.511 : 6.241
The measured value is 0.26 nm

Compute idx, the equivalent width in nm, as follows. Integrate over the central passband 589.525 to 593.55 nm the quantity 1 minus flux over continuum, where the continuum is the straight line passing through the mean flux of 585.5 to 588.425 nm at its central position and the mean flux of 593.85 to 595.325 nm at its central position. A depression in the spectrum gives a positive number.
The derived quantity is 0.24 nm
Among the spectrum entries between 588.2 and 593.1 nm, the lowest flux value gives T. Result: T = 4.46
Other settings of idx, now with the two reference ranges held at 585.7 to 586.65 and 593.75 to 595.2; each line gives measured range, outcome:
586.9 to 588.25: 0.022 nm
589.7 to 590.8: 0.086 nm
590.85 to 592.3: 0.107 nm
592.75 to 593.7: 0.028 nm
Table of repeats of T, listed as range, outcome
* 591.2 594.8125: 5.024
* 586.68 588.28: 4.982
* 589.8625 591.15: 5.044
